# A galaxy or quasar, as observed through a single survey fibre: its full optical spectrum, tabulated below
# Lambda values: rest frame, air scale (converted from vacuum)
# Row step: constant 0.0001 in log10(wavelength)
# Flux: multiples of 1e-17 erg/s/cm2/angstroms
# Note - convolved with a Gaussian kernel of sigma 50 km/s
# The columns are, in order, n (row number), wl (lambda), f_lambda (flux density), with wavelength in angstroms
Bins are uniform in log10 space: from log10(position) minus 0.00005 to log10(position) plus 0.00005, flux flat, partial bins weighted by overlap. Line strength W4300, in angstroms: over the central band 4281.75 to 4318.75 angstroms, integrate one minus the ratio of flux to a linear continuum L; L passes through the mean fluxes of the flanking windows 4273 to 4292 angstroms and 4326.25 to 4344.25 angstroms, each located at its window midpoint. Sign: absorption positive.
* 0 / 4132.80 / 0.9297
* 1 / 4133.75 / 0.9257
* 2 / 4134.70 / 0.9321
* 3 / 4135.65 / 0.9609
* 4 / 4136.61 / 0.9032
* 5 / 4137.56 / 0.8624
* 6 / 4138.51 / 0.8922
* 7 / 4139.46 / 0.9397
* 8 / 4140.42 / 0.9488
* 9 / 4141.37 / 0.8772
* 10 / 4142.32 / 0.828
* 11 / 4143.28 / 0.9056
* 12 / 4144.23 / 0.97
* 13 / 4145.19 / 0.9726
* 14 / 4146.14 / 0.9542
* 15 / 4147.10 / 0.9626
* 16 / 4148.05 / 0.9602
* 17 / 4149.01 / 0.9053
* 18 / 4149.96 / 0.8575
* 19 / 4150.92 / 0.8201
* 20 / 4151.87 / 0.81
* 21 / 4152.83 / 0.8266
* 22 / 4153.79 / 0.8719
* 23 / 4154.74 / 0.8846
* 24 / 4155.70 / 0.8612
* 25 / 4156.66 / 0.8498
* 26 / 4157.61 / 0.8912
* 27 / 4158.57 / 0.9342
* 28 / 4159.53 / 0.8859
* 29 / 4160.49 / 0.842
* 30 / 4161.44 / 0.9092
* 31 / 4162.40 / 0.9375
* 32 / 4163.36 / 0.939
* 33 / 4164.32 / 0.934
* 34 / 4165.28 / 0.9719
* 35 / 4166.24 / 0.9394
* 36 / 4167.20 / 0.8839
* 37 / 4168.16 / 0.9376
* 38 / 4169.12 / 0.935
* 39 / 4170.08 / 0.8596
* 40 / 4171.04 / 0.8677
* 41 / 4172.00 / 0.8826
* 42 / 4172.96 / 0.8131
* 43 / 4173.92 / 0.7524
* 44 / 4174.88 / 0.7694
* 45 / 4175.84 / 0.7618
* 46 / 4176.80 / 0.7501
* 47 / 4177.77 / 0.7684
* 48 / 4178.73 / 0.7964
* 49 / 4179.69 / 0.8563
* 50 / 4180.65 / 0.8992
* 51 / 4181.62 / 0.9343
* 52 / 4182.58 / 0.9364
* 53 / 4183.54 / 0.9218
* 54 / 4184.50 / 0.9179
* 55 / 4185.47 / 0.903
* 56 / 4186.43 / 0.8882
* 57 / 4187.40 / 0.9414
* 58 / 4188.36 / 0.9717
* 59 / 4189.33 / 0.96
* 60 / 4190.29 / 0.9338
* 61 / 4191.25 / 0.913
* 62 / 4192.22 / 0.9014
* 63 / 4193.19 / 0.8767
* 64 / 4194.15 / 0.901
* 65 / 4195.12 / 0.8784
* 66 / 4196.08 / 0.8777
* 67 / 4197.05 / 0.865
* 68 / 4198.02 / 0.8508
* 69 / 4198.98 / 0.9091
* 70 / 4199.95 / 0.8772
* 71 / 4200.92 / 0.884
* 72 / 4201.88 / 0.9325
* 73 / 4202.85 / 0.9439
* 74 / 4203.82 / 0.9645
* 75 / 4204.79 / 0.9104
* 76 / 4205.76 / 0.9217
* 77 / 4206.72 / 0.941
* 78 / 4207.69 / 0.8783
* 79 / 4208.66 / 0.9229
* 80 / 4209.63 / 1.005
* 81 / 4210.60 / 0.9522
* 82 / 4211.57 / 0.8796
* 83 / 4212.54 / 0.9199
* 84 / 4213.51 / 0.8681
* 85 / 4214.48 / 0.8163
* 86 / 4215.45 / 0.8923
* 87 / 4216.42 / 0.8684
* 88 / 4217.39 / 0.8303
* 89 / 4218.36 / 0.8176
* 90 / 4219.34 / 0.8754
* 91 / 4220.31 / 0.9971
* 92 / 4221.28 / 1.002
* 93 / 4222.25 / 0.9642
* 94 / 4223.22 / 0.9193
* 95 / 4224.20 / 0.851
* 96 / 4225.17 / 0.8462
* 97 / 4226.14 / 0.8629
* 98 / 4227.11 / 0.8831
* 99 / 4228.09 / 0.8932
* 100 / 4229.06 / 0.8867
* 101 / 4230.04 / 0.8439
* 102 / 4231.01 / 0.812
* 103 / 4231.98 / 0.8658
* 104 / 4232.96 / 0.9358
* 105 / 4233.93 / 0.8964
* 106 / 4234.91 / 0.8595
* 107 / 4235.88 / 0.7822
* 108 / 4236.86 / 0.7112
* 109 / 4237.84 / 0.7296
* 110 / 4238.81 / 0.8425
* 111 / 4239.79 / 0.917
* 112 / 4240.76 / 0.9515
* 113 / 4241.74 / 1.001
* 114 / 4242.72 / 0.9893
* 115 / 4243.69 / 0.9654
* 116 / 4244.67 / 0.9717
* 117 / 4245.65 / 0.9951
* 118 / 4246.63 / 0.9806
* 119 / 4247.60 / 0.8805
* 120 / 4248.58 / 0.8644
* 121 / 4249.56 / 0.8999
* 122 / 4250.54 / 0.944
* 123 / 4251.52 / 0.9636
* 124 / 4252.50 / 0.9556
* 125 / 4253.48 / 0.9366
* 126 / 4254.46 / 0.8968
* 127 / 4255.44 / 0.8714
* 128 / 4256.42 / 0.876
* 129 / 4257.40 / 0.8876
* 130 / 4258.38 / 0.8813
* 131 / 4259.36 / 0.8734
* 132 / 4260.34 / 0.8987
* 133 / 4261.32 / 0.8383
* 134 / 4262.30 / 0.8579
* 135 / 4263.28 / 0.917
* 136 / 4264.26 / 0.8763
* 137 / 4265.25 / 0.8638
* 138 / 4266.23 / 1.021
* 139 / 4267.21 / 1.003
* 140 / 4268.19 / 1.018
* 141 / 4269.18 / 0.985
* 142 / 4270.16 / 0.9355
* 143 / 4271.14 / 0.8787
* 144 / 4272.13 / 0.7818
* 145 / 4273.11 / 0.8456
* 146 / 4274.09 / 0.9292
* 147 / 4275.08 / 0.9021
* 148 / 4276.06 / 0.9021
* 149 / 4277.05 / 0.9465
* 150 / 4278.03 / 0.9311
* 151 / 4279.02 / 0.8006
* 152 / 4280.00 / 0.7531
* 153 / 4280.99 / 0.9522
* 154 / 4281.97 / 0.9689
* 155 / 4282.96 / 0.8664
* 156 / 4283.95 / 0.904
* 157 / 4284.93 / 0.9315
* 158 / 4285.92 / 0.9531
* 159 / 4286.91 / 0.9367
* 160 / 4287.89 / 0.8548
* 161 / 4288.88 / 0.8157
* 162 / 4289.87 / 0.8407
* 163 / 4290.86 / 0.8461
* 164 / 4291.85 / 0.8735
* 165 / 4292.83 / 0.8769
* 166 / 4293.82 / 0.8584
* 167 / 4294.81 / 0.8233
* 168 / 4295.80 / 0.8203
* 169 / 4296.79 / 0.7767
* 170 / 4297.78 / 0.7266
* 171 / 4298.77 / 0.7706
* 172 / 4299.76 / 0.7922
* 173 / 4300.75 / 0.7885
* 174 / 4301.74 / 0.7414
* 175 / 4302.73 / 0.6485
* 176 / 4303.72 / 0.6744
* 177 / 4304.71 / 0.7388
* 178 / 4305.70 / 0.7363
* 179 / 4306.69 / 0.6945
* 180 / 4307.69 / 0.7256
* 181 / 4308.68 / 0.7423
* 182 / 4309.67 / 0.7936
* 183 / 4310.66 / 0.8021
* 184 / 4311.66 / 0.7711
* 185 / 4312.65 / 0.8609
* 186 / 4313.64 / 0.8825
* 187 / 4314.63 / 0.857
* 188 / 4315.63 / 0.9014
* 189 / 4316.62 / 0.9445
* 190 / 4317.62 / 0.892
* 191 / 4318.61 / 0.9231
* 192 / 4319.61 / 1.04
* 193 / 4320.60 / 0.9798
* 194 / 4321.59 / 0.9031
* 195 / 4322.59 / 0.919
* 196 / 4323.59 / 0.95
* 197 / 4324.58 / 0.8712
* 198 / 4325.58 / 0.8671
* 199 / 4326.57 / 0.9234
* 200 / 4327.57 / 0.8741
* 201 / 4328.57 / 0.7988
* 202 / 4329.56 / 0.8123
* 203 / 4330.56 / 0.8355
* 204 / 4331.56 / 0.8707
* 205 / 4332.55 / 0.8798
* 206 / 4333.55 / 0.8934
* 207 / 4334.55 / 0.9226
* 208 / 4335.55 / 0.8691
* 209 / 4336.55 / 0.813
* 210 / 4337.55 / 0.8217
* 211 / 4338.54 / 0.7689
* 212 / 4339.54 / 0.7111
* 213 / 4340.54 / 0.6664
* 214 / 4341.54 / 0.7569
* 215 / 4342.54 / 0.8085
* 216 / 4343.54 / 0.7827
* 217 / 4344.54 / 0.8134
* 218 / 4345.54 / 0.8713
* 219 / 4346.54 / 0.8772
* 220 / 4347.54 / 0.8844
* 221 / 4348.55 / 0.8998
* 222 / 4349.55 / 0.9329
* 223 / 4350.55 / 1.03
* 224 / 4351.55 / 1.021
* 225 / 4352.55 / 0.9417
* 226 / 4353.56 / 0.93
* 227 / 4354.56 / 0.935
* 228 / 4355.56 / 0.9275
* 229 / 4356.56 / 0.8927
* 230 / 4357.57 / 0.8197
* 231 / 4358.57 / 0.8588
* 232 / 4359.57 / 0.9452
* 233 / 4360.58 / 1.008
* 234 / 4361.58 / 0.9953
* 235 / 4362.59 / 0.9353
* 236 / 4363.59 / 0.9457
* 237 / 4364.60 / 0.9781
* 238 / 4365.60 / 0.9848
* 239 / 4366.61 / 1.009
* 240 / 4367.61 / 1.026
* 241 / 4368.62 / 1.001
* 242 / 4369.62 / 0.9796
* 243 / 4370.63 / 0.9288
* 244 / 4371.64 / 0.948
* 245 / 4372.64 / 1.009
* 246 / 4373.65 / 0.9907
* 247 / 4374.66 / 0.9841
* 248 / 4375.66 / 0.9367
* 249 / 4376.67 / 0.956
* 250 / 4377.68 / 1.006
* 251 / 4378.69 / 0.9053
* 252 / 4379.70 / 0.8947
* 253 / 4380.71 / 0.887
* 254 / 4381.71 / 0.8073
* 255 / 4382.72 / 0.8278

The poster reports 1.8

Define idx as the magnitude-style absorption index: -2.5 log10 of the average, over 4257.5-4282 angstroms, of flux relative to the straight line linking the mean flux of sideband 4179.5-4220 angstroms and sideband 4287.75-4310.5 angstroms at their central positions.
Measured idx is -0.11 mag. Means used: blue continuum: 0.904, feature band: 0.901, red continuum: 0.78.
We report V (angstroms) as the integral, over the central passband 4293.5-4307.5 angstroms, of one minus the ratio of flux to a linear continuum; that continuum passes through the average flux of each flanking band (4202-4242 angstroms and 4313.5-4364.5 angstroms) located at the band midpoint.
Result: 2.1 angstroms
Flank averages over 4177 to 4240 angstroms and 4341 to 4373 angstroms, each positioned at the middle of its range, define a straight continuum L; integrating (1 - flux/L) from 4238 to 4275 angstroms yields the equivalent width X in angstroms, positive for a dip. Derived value -0.7 angstroms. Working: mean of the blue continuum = 0.888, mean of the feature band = 0.917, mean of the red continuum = 0.927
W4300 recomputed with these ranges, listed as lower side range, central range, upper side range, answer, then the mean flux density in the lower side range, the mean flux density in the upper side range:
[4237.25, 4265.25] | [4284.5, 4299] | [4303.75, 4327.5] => 0.4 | 0.908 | 0.854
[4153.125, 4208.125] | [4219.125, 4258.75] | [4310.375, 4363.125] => -0.6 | 0.89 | 0.881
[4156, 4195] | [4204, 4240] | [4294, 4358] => -0.3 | 0.886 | 0.843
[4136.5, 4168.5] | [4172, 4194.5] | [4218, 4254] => 0.7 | 0.902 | 0.9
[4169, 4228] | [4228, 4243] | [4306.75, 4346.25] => 0.2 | 0.889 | 0.848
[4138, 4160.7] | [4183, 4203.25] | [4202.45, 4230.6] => -0.2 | 0.894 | 0.902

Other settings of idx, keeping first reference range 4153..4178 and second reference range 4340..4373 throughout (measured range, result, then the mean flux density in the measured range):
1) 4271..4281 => 0.03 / 0.871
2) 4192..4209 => -0.03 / 0.902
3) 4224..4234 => 0.02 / 0.871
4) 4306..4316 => 0.14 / 0.8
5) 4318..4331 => 0.01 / 0.9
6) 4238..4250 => -0.05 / 0.933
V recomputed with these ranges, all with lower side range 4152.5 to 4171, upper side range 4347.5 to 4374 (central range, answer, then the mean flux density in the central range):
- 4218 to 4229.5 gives 0.2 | 0.901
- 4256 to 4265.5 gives 0.5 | 0.877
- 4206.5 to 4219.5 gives 0.3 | 0.889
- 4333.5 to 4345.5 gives 1.9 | 0.802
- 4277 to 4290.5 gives 0.7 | 0.887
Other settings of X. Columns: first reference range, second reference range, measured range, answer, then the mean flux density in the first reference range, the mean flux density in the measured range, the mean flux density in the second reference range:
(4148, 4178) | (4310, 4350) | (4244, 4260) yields -0.99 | 0.869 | 0.917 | 0.861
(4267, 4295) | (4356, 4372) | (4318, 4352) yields 2.26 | 0.893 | 0.87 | 0.953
